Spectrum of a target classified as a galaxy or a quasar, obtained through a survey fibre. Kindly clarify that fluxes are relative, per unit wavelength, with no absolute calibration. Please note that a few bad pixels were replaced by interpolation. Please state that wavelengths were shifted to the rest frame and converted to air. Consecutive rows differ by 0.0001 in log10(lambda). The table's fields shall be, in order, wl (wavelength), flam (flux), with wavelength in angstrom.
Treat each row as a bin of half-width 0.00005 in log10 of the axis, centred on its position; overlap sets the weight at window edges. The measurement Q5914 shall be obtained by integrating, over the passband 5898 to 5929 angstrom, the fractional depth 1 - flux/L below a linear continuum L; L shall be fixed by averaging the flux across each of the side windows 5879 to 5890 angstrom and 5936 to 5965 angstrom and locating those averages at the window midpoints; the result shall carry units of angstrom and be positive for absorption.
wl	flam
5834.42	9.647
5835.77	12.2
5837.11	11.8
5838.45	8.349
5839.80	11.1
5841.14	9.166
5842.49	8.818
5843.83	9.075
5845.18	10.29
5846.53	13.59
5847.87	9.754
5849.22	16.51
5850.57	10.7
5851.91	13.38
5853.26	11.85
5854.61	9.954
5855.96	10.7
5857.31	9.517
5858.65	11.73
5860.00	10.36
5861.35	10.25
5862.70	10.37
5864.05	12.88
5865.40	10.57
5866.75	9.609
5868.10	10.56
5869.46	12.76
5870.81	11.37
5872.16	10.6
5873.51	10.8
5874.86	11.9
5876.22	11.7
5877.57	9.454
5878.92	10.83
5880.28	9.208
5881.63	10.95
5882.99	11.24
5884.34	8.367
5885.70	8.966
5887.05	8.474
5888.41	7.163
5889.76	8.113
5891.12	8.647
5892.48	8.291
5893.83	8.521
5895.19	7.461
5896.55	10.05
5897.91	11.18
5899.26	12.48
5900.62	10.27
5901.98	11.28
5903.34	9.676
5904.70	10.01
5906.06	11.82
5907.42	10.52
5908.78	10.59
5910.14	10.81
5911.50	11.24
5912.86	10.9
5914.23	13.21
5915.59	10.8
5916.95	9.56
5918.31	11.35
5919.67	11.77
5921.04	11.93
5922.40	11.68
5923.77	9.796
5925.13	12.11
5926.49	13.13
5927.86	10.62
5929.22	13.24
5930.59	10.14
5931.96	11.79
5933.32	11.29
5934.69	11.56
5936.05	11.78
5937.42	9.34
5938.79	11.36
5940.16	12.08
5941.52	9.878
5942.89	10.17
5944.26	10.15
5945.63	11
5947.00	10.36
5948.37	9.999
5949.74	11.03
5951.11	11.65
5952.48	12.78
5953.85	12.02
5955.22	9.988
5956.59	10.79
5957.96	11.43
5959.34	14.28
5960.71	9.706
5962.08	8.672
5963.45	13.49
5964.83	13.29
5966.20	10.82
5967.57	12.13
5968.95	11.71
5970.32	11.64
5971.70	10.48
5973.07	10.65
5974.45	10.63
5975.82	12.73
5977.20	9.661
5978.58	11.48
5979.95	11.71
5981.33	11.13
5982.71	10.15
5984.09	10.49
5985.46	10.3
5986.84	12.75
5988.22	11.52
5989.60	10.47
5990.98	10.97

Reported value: -3.6 angstrom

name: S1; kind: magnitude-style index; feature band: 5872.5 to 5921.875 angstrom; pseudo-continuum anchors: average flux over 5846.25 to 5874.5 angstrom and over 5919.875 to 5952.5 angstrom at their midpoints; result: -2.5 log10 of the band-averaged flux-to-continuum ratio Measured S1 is 0.10 mag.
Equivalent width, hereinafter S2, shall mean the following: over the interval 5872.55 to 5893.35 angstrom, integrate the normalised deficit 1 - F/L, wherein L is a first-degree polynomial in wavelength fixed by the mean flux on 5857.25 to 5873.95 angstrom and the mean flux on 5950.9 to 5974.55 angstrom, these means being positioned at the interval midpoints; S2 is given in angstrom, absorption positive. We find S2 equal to 2.7 angstrom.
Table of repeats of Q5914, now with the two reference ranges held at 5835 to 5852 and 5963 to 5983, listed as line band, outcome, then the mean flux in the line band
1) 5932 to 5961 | 0.6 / 11.1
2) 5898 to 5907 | 0.2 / 10.9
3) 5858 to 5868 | 0.3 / 10.8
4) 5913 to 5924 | 0.0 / 11.3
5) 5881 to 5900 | 3.3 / 9.28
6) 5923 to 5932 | -0.2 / 11.5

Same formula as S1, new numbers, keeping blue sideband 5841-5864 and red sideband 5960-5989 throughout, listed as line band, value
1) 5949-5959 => -0.03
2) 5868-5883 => 0.01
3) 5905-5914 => 0.01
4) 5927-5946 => 0.01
